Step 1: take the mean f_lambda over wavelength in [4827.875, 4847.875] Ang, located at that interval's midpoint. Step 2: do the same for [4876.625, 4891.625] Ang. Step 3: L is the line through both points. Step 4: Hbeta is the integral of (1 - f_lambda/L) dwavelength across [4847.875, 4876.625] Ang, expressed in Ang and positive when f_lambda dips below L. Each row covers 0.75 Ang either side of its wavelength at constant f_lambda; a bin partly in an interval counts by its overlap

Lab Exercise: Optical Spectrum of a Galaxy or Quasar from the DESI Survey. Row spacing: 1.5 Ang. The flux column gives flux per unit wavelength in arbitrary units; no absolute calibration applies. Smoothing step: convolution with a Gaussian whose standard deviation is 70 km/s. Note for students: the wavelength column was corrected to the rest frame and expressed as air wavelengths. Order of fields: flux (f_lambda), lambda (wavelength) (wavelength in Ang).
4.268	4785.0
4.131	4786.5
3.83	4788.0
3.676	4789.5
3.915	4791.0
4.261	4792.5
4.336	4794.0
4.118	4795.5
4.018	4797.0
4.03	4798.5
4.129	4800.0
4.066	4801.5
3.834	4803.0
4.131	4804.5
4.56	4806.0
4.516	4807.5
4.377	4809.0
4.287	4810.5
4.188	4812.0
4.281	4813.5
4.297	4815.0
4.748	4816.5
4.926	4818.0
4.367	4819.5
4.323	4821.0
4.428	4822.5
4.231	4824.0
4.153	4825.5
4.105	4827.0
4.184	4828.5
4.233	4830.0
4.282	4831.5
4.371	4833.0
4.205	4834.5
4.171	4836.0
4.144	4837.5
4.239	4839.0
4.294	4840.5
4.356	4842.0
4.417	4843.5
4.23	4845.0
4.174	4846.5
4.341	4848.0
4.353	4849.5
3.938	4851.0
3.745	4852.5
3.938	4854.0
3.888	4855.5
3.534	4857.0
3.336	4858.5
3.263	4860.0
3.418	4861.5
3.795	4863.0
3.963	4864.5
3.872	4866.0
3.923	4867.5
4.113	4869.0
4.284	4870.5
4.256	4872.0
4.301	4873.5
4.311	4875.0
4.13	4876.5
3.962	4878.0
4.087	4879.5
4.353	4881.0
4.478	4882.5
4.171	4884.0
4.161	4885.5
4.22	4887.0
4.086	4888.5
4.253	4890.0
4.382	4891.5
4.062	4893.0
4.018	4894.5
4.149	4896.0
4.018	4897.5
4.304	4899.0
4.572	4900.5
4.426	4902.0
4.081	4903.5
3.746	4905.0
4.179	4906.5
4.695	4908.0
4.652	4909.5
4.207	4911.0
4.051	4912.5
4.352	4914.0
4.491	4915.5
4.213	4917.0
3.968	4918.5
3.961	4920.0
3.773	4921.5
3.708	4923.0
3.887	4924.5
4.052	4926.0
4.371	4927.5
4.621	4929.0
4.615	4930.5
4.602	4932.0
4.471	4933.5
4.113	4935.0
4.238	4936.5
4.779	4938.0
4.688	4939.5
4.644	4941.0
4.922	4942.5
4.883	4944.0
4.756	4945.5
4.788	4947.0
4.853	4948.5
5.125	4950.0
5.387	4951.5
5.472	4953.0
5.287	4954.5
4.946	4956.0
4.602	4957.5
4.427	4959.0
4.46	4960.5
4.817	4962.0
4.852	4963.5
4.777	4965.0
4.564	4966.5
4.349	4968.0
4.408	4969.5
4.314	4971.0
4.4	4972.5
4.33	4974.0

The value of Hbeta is 2.1 Ang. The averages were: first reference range 4.26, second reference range 4.2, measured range 3.92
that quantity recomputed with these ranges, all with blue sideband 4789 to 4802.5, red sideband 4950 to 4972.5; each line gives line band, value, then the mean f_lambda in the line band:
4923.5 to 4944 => 0.79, 4.47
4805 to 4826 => -1.31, 4.41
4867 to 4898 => 1.74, 4.18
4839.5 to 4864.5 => 2.07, 3.94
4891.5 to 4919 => 1.74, 4.24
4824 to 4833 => -0.02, 4.21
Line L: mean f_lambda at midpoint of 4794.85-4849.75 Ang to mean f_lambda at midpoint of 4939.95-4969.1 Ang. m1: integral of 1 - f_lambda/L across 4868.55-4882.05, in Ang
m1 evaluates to 0.9 Ang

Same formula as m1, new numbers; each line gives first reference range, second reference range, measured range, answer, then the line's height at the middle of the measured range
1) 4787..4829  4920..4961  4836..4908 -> 5.03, 4.41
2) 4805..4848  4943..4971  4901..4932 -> 2.94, 4.66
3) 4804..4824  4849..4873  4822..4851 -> -0.75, 4.14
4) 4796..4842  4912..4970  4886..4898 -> 0.77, 4.44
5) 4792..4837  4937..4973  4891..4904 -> 0.98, 4.57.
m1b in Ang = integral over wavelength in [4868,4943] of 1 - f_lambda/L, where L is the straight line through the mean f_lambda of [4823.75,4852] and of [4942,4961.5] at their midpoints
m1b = 6.1 Ang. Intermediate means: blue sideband 4.23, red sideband 4.91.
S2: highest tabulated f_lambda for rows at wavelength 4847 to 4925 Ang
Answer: 4.695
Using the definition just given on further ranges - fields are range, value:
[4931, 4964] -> 5.472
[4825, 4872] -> 4.417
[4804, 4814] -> 4.56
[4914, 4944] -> 4.922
